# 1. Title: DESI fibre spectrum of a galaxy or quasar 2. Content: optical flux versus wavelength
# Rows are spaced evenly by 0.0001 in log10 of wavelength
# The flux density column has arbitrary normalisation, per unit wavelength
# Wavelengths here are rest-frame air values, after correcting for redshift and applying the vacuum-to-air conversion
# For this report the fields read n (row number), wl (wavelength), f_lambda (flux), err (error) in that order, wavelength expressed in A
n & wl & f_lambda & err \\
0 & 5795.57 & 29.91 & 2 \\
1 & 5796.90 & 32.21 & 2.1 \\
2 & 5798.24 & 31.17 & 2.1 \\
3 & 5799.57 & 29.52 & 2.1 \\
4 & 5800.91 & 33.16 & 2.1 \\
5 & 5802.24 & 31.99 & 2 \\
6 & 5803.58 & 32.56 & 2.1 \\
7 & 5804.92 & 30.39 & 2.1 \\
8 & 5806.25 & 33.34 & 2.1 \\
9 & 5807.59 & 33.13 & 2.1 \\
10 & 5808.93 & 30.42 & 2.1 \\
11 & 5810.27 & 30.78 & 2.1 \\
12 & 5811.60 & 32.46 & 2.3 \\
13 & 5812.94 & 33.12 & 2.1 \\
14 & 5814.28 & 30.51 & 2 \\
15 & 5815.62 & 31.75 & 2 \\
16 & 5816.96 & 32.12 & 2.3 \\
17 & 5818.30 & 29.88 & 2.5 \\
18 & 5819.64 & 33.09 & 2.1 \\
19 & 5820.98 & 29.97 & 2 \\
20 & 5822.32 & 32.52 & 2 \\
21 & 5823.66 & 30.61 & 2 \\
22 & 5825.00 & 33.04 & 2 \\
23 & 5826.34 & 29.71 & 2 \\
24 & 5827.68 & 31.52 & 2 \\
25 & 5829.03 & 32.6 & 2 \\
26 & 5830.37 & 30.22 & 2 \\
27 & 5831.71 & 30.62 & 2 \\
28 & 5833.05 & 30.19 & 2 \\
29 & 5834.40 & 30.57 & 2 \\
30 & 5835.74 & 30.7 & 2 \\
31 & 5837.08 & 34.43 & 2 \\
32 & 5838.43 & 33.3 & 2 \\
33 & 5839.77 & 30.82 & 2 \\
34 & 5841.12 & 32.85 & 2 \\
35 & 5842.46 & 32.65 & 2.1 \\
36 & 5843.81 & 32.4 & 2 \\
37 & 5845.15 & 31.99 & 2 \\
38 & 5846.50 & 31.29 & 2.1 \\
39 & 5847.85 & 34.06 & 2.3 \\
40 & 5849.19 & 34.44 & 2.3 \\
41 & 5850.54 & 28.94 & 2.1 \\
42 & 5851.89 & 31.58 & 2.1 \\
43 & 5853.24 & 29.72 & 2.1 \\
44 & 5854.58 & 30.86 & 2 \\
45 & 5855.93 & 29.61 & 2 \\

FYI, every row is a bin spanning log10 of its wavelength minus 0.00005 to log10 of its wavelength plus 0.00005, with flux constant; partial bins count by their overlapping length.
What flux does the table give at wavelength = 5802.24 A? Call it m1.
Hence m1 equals 31.99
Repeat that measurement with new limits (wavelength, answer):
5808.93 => 30.42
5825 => 33.04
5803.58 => 32.56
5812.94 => 33.12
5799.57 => 29.52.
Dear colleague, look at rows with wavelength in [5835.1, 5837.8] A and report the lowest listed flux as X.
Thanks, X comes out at 30.7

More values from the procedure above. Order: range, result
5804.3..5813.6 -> 30.39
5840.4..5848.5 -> 31.29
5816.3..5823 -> 29.88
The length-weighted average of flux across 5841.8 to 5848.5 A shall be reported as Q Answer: 32.4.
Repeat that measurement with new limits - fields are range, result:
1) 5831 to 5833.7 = 30.5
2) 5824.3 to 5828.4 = 31.4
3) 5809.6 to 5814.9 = 31.8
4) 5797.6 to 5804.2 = 31.7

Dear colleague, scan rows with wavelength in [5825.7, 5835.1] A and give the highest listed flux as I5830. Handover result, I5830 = 32.6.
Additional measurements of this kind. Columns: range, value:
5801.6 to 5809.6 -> 33.34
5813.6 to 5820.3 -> 33.09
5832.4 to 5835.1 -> 30.57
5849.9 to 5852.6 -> 31.58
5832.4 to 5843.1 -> 34.43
